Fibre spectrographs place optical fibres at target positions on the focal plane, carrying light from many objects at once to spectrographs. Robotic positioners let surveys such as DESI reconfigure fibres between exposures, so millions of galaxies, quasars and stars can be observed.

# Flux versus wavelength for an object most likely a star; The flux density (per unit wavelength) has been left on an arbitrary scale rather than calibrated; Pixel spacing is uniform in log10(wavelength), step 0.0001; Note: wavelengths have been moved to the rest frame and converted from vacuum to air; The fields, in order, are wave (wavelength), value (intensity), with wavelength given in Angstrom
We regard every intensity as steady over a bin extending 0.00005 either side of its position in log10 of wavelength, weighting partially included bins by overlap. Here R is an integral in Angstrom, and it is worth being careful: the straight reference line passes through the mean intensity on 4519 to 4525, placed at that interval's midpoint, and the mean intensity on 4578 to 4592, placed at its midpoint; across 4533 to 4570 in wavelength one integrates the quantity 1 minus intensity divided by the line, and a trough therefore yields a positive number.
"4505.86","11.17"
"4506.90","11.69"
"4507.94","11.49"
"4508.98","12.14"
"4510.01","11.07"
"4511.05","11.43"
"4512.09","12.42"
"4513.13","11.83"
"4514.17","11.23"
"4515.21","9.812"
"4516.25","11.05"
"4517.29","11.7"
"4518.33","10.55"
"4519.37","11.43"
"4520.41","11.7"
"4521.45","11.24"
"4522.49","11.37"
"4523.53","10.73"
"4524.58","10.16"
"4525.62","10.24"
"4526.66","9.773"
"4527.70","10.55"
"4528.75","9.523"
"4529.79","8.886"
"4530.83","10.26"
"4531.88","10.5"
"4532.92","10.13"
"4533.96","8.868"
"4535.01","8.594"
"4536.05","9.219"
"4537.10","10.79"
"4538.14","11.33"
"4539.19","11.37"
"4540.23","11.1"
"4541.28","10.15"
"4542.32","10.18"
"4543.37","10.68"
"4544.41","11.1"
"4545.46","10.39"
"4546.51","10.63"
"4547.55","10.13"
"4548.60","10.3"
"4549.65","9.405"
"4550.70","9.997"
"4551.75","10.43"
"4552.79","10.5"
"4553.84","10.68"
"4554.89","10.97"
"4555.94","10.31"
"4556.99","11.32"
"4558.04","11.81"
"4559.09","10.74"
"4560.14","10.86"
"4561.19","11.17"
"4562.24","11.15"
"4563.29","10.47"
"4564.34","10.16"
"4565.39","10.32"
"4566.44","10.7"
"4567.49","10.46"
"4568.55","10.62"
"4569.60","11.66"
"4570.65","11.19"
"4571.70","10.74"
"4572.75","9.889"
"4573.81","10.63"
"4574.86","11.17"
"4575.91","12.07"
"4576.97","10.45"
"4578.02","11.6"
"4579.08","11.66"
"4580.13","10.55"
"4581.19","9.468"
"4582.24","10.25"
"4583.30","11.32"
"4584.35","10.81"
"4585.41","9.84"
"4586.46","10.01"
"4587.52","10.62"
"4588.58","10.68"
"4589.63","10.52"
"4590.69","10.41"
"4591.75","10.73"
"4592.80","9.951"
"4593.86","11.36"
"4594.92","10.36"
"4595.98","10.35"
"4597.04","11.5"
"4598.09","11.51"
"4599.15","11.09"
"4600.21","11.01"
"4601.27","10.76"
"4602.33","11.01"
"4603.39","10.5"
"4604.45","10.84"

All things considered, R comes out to 1.1 Angstrom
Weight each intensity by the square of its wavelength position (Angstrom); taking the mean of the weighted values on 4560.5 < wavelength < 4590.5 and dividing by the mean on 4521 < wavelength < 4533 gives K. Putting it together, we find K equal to 1.07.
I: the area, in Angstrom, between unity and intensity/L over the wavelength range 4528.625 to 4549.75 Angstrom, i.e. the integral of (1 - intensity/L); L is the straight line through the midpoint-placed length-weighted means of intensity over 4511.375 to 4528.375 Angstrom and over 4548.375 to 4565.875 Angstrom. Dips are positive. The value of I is 1.2 Angstrom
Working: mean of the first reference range 11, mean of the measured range 10.2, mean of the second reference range 10.6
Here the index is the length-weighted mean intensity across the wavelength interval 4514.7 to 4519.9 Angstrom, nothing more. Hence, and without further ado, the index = 10.9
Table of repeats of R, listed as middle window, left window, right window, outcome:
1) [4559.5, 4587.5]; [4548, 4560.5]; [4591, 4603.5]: -0.07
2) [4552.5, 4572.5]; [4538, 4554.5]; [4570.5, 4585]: -0.29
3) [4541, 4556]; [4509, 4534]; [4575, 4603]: 0.50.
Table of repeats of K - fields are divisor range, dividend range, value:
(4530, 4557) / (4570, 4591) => 1.05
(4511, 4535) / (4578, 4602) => 1.04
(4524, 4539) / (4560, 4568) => 1.09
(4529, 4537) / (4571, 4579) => 1.17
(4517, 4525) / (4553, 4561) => 1.00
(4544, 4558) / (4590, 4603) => 1.05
